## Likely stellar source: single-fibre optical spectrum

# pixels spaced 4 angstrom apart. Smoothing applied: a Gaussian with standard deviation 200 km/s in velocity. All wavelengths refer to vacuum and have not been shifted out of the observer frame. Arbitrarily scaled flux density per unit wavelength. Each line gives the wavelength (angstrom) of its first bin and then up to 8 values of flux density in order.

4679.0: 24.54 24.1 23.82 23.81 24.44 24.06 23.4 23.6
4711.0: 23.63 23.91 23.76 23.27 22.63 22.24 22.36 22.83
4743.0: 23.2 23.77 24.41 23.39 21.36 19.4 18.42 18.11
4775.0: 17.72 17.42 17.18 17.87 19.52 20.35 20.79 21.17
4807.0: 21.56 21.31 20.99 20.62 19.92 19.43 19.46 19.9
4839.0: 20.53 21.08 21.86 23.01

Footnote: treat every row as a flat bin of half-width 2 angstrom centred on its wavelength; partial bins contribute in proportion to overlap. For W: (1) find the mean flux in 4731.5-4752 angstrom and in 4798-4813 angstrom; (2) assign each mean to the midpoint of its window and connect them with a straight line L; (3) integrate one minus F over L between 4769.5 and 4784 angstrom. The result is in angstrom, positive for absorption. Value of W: 2.9 angstrom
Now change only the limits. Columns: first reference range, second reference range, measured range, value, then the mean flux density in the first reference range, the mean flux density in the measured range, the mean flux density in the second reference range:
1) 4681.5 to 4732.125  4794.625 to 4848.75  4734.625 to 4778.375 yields 2.26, 23.6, 21.2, 20.6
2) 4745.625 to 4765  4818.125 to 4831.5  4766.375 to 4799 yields 4.44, 22.4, 18.5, 19.8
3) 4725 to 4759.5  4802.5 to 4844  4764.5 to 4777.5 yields 2.35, 23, 18.1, 20.5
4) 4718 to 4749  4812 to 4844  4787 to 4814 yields 0.59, 23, 20.6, 20.2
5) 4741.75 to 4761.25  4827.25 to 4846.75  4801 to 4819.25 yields 0.03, 23.2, 21.2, 20.3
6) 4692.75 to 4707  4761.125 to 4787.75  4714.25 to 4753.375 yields -3.75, 23.9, 23.2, 18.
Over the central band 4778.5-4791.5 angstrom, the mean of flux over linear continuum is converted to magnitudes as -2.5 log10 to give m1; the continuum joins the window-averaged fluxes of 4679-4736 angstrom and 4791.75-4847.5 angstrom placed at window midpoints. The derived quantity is 0.200 mag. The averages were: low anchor 23.6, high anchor 20.6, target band 17.9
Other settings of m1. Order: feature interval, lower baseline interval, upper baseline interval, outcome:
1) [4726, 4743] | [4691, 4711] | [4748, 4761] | 0.04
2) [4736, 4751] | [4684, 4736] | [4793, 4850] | -0.03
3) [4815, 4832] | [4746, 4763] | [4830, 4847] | 0.05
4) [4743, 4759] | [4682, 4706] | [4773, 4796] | -0.15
